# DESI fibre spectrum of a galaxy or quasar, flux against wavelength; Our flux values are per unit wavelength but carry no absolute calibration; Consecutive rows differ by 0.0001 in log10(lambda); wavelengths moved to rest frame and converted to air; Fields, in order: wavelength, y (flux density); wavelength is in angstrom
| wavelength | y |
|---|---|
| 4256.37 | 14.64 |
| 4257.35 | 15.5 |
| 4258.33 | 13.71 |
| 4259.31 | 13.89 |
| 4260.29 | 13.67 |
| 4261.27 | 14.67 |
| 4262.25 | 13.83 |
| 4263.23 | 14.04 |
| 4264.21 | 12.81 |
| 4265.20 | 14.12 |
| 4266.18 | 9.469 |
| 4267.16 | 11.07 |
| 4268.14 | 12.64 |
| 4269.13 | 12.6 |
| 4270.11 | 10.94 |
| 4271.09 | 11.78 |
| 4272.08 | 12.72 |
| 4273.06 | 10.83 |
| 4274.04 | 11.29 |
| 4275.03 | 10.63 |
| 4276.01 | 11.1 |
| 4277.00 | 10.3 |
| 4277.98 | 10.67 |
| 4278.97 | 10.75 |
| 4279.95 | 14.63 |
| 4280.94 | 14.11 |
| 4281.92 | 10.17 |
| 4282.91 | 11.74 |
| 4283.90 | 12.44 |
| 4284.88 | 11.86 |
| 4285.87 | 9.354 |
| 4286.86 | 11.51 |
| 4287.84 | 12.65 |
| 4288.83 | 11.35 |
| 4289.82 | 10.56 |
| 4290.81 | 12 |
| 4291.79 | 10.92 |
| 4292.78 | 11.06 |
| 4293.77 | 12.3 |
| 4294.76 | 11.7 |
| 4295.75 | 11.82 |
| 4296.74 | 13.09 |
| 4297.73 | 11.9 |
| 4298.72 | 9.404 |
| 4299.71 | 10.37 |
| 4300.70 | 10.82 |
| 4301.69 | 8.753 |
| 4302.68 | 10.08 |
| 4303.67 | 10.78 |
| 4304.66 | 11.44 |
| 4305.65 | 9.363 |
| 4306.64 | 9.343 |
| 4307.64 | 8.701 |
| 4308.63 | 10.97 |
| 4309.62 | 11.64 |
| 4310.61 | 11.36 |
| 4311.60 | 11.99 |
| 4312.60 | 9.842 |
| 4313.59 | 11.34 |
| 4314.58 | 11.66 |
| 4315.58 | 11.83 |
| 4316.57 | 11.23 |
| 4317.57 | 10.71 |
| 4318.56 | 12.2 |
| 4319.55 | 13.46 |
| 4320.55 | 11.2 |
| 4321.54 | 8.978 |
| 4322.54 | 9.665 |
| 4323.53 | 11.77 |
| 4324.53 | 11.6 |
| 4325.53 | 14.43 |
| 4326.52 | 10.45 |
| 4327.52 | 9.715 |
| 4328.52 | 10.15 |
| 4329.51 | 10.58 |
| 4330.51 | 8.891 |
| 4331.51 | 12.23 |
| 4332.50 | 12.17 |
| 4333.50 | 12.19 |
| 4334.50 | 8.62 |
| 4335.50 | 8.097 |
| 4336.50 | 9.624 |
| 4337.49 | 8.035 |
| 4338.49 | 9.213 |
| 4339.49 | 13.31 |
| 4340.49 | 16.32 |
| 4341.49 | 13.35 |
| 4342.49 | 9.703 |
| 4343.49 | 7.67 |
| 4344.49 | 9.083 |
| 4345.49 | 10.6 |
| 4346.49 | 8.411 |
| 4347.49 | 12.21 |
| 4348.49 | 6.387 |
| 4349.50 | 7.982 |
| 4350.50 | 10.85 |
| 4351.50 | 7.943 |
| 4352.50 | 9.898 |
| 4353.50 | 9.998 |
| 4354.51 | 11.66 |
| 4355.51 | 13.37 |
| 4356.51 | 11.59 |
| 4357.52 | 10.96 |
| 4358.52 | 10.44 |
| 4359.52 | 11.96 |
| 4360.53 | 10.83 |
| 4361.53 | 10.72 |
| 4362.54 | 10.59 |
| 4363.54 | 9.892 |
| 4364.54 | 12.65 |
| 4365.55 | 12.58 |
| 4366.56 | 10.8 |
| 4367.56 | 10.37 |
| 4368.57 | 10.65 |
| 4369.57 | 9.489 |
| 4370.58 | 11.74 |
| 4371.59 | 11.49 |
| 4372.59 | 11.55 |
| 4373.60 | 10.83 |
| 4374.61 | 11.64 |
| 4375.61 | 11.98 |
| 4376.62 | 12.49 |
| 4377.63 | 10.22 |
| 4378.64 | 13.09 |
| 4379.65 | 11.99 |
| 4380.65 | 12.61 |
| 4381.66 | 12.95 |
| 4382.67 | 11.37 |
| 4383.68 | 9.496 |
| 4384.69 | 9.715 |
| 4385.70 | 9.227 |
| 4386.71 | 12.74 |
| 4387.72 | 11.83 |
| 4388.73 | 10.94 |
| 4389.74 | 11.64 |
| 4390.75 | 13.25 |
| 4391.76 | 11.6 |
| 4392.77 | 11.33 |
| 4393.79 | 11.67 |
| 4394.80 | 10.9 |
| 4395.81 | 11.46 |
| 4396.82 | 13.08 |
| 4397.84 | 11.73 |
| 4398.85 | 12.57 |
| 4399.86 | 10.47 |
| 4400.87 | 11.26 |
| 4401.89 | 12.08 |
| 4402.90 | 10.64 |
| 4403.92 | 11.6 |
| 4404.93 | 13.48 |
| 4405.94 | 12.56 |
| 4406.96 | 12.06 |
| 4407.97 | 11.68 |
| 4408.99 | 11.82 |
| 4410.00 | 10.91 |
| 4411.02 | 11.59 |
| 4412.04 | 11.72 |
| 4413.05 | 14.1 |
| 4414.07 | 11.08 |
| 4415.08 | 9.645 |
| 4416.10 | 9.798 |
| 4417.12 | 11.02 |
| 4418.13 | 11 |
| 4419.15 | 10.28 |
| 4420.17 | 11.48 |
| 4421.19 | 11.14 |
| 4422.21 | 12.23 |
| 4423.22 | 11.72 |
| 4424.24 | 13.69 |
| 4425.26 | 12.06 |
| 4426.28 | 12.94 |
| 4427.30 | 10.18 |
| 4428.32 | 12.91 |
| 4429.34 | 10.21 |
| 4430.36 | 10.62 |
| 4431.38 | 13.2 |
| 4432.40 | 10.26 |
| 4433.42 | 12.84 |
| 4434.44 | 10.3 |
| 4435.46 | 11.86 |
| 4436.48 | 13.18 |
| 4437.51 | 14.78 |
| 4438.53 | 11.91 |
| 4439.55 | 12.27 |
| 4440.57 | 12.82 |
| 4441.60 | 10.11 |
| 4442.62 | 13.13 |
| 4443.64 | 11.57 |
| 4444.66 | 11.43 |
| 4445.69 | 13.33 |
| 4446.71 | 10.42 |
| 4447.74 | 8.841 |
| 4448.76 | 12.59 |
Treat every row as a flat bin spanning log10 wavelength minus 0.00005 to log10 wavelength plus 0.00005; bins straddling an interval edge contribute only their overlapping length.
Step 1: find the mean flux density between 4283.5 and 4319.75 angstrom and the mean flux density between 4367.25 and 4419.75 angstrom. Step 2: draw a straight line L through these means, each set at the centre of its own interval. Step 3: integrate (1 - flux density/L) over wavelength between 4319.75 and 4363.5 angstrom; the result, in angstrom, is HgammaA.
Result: 2.8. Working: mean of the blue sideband 11.1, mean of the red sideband 11.5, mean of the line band 10.6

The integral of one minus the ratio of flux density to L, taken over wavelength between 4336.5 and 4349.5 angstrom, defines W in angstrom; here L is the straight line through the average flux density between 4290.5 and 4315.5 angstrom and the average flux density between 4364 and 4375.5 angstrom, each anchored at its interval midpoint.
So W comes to 1.04 angstrom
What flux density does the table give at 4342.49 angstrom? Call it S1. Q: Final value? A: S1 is 9.703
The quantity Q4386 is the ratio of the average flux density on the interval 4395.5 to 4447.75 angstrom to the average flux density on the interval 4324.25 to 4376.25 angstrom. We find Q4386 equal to 1.1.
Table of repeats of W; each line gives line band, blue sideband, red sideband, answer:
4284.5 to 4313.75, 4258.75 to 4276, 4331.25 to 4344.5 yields 1.8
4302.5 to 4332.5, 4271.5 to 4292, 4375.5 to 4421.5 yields 1.5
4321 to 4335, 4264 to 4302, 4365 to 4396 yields 0.8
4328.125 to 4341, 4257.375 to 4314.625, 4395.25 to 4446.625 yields 1.0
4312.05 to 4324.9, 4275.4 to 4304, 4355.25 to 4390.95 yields 0.2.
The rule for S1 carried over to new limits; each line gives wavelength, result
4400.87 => 11.26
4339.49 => 13.31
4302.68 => 10.08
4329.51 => 10.58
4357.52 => 10.96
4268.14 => 12.64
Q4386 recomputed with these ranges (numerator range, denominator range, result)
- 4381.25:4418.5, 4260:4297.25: 0.97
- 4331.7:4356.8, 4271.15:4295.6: 0.90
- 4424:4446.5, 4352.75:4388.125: 1.07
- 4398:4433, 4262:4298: 0.98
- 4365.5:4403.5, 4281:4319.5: 1.03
